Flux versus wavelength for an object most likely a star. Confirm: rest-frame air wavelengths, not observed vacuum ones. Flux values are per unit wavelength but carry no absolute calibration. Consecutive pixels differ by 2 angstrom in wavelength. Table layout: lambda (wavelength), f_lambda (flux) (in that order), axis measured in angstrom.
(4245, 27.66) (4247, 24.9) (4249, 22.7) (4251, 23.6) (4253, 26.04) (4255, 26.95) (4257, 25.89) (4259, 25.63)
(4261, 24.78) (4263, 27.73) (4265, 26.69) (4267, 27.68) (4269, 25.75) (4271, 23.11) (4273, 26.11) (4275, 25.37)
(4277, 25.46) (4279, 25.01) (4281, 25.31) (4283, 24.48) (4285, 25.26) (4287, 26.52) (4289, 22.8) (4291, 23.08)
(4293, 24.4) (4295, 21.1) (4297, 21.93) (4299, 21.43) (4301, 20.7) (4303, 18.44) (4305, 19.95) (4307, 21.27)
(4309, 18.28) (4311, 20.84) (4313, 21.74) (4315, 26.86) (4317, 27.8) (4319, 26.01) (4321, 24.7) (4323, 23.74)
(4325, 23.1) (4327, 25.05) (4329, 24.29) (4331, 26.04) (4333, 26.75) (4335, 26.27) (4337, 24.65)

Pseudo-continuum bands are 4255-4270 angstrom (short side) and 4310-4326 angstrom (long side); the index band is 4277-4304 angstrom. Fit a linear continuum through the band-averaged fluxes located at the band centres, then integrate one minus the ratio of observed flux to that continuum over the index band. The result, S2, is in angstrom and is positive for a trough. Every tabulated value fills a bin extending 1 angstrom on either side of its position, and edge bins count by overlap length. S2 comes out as 2.3 angstrom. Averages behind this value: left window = 26.4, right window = 24.3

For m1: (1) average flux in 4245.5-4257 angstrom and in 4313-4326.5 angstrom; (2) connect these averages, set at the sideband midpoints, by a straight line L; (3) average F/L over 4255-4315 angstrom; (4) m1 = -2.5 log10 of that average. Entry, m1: 0.06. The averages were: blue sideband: 25.1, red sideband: 25.1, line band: 23.8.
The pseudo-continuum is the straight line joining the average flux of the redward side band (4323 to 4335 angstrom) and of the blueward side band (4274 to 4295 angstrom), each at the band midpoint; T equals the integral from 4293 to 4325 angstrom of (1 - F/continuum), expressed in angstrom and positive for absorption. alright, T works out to 3.1 angstrom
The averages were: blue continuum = 24.6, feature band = 22.4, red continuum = 25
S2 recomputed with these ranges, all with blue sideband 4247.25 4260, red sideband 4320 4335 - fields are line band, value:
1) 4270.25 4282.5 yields -0.01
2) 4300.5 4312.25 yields 2.38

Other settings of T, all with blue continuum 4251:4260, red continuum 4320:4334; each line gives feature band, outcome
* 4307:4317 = 1.0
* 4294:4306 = 2.2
